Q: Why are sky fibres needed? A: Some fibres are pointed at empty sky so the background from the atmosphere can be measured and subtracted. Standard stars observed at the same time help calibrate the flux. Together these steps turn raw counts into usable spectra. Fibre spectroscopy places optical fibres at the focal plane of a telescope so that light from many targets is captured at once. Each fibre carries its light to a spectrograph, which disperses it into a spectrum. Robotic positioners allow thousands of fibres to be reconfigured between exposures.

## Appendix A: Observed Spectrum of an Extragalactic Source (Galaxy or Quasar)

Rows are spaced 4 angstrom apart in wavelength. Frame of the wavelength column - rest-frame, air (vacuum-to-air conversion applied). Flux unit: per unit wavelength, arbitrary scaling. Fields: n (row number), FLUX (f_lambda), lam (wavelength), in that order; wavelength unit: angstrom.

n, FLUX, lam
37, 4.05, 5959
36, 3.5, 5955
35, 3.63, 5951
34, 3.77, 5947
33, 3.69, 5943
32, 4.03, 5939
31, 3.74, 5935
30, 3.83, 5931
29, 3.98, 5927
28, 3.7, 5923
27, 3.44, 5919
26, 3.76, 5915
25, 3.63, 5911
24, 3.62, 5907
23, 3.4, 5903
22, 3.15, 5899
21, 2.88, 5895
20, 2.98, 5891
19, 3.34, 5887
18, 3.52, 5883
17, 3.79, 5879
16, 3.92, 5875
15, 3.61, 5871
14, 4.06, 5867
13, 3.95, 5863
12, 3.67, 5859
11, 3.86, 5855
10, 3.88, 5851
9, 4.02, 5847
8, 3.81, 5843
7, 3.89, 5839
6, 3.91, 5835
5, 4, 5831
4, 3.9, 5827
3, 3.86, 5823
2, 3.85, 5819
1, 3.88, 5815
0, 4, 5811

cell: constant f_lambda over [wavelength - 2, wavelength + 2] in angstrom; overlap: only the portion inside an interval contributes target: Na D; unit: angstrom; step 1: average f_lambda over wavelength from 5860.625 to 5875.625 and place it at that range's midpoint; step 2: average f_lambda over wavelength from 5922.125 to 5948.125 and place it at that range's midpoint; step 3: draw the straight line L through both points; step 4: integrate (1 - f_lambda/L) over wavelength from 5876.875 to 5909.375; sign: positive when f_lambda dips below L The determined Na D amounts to 4.4 angstrom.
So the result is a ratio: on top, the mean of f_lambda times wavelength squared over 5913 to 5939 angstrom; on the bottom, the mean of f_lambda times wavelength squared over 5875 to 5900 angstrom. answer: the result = 1.14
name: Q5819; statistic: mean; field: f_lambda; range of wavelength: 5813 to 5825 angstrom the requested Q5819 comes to 3.86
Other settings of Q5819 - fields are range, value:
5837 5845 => 3.85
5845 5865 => 3.88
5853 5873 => 3.83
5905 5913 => 3.62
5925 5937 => 3.85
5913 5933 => 3.74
